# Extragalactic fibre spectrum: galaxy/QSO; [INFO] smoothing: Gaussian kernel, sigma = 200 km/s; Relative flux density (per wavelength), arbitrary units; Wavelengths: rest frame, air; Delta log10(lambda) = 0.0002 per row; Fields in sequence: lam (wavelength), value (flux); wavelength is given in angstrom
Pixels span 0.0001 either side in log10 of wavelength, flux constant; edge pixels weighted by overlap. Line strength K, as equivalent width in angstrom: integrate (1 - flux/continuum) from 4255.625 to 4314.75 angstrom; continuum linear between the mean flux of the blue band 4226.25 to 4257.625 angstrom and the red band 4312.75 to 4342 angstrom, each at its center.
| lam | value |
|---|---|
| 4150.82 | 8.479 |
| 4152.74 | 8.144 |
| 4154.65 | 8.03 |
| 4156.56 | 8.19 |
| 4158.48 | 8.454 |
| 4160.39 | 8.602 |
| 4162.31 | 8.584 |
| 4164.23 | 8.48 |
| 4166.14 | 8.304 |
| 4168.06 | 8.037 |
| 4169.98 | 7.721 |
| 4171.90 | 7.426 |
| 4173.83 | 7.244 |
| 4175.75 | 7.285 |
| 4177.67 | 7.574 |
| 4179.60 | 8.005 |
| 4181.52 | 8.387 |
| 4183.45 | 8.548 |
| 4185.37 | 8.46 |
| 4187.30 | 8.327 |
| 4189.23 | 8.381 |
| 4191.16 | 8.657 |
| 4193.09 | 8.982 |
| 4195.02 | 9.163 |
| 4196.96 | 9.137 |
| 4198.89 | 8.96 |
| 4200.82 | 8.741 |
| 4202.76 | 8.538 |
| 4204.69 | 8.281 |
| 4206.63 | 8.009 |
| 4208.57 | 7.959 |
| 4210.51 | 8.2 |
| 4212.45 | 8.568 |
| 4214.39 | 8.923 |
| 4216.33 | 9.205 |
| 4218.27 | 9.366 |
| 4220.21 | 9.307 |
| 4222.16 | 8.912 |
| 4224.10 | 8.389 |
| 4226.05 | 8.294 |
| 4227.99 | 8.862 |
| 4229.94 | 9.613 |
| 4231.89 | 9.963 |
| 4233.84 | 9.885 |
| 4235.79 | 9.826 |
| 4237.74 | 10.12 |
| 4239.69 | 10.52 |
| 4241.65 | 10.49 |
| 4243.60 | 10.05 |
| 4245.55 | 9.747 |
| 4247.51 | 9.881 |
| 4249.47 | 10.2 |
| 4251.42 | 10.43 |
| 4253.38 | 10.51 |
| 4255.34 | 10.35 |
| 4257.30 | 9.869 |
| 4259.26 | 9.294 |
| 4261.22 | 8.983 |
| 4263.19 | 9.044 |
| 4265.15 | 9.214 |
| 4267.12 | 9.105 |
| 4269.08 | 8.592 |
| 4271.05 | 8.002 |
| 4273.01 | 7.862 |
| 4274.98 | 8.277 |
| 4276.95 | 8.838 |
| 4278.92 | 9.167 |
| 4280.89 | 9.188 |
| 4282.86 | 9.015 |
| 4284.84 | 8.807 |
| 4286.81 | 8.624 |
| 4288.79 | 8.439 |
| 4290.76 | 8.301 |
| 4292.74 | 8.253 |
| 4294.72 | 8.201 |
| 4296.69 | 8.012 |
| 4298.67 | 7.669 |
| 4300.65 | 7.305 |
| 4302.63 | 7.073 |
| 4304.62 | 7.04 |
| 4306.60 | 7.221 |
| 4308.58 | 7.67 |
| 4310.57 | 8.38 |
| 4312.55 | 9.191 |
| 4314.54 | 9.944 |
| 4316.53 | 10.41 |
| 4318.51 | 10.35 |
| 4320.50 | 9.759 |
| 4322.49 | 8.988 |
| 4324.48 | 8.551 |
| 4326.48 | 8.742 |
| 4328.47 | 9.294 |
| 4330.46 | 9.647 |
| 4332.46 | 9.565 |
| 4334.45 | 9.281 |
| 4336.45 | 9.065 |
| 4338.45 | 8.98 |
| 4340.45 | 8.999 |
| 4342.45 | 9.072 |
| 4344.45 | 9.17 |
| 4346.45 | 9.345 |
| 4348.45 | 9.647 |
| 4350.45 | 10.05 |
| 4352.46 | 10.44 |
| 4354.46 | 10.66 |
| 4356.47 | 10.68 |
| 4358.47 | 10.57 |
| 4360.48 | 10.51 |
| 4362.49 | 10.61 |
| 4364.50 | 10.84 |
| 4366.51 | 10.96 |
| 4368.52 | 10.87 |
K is 7.3 angstrom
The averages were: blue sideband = 9.98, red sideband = 9.38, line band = 8.49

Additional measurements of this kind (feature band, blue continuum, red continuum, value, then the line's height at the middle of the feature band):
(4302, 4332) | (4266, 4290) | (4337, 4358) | 1.3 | 9.25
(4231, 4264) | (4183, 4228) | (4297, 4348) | -4.6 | 8.73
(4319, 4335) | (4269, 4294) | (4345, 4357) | 0.5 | 9.56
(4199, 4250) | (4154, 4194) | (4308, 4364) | -3.5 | 8.61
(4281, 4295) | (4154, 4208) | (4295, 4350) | 0.2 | 8.71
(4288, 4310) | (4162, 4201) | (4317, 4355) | 3.4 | 9.18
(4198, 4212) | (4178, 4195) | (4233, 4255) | 1.0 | 9.02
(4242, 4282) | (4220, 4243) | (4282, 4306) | -2.4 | 8.8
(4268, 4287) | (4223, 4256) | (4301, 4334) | 1.4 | 9.35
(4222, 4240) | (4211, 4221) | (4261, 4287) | -0.9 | 8.96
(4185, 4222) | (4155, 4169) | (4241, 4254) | 2.2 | 9.24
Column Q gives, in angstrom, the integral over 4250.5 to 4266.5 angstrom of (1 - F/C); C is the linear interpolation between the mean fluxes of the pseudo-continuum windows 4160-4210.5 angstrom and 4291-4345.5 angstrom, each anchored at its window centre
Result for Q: -2.18 angstrom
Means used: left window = 8.29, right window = 8.73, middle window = 9.69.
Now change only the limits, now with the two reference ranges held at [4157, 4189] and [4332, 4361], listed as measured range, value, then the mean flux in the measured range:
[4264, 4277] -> 0.7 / 8.54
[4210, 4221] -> -0.6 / 8.96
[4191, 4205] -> -0.9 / 8.84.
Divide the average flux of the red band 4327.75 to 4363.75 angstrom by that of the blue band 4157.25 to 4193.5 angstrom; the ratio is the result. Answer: 1.2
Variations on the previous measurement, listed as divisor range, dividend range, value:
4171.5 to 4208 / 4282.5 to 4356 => 1.07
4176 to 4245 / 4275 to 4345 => 0.98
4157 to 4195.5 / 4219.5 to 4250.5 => 1.17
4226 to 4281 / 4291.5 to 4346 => 0.92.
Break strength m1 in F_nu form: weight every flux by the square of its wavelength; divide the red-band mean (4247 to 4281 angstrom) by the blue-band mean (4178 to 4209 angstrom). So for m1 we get 1.12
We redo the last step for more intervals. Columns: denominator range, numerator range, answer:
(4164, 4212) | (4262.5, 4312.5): 1.05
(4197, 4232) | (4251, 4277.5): 1.07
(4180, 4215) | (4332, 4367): 1.24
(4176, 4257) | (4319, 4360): 1.11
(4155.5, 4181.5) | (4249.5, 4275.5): 1.21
